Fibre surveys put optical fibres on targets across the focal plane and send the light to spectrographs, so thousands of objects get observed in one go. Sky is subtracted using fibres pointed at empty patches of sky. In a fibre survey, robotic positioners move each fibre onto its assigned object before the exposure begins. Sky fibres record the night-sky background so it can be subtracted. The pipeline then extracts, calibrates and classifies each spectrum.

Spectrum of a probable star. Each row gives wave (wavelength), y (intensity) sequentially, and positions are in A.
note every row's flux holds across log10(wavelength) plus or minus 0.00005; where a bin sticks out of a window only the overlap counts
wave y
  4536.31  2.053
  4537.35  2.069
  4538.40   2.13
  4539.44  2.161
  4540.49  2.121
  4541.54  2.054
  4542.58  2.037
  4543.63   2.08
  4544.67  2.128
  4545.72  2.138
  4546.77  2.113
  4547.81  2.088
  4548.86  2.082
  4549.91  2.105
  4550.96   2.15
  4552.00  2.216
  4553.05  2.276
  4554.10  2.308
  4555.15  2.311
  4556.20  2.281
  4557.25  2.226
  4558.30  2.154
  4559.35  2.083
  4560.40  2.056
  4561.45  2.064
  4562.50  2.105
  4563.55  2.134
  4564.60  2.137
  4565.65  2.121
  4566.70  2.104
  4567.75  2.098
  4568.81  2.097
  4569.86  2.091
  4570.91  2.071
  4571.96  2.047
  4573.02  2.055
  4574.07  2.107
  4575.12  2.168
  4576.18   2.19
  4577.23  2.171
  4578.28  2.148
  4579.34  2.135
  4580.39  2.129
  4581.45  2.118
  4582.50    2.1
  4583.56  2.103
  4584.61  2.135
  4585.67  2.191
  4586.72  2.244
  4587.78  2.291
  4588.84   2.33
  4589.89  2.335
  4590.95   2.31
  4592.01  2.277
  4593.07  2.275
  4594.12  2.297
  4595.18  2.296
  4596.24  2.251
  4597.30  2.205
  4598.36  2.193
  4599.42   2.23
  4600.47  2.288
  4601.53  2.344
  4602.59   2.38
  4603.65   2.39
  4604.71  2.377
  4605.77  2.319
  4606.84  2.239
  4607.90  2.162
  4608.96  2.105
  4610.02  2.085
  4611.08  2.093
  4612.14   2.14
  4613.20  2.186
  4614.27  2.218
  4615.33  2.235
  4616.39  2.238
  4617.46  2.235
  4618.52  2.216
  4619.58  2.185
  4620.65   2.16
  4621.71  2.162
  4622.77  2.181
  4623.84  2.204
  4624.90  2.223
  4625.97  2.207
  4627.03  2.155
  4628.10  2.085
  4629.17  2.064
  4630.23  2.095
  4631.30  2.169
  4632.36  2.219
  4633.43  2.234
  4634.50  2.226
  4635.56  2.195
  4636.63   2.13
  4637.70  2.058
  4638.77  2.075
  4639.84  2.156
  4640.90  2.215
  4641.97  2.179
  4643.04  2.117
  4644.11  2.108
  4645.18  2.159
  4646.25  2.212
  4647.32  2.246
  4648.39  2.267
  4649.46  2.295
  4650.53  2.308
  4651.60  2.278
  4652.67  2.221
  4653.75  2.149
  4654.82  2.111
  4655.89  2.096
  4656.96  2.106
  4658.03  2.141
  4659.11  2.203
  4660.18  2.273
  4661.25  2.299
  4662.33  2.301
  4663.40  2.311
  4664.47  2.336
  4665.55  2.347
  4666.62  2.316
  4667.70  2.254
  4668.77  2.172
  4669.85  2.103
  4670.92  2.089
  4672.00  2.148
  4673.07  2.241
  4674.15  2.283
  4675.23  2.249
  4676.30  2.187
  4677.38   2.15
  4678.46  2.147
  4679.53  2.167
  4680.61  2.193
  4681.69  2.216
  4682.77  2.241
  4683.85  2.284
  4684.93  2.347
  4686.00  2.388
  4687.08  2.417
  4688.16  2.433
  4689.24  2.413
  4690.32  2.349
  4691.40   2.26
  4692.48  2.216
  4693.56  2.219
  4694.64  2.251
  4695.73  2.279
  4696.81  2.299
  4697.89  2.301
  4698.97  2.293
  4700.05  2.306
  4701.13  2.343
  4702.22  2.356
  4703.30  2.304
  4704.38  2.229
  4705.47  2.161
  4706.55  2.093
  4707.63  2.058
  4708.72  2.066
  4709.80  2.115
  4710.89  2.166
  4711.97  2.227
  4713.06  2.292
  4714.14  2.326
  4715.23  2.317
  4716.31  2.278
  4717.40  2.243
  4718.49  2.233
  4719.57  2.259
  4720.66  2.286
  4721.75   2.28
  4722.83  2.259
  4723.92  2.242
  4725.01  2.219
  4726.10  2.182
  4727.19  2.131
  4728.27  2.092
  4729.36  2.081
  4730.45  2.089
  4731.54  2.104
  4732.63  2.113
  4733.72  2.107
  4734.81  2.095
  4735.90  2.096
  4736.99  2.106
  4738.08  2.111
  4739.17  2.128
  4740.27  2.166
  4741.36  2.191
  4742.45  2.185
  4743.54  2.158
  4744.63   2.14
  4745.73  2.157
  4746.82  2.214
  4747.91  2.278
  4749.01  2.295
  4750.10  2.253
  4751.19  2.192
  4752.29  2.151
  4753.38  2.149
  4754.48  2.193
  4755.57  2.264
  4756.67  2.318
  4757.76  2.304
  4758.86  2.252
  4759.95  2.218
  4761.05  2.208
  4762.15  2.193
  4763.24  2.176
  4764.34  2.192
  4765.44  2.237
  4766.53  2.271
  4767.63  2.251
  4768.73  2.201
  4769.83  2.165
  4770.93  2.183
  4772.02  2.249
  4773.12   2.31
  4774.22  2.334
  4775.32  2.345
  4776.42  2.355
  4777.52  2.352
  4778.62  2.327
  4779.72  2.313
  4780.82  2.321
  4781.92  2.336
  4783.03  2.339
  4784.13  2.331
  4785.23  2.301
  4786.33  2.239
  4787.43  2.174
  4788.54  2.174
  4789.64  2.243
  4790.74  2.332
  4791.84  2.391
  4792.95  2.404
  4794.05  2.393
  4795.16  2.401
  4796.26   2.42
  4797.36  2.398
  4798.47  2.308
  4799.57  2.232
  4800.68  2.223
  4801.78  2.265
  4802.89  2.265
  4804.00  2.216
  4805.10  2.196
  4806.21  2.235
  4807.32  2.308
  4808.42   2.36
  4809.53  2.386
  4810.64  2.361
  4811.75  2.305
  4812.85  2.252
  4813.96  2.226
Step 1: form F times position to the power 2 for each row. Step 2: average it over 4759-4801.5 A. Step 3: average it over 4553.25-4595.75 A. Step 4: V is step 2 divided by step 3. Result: 1.15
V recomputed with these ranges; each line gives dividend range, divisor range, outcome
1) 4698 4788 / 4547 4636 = 1.08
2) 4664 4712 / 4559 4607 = 1.07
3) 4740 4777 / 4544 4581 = 1.13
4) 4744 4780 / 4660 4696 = 1.03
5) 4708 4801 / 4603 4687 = 1.06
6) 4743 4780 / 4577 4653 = 1.08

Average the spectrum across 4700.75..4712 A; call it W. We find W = 2.19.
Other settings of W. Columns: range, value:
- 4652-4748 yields 2.22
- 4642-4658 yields 2.19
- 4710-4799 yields 2.24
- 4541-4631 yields 2.18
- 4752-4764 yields 2.22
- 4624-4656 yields 2.18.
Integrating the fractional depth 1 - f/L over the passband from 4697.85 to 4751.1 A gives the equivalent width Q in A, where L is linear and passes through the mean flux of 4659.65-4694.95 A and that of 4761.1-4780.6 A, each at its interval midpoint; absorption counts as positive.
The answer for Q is 1.5 A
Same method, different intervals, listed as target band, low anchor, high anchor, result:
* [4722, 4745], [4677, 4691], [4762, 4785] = 1.40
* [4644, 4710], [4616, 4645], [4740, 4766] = -1.66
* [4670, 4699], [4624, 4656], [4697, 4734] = -0.81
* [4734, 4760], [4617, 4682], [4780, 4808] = 0.84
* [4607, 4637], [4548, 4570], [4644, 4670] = 0.38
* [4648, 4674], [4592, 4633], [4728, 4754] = -0.40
